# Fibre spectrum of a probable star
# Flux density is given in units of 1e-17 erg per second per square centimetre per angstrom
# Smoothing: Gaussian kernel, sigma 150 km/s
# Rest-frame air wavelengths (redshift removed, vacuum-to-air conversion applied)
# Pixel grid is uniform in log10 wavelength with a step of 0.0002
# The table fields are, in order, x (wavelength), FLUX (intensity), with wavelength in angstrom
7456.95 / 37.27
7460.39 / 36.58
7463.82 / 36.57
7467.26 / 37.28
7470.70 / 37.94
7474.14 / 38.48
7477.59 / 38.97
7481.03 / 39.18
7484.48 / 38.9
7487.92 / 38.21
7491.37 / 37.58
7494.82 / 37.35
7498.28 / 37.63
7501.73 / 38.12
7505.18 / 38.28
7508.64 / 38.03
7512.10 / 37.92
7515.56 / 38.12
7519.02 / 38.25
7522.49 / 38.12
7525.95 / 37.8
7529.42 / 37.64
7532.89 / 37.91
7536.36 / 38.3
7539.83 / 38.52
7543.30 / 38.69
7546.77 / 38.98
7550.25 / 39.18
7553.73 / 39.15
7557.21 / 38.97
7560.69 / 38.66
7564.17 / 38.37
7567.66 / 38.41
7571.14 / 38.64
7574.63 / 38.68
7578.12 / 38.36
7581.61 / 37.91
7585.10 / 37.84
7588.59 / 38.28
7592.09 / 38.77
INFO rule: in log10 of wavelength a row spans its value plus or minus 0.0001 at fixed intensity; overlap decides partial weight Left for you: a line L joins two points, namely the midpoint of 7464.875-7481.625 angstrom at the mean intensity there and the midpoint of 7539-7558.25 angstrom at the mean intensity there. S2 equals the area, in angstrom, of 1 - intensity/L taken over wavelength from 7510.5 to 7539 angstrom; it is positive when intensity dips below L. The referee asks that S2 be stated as 0.5 angstrom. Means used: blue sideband 38.2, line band 38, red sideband 38.9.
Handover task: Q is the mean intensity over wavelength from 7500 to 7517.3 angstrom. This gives 38.1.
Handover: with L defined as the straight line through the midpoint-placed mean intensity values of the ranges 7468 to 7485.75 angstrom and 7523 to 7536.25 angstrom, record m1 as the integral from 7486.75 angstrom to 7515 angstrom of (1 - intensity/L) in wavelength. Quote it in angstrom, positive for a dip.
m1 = 0.3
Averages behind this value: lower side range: 38.6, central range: 37.9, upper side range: 37.9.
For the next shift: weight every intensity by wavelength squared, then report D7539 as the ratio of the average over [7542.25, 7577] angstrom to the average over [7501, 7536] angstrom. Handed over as 1.03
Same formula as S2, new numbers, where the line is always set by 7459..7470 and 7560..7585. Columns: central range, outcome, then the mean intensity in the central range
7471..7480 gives -0.4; 38.6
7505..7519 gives -0.2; 38.1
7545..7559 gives -0.4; 39.1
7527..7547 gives -0.2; 38.3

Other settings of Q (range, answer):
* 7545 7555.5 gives 39.1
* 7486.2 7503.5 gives 37.8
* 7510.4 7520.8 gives 38.1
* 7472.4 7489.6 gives 38.8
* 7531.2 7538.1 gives 38.1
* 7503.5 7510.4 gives 38.1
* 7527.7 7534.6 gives 37.8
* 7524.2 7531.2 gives 37.7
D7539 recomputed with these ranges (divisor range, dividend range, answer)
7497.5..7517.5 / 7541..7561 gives 1.04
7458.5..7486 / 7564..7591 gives 1.04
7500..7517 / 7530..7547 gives 1.02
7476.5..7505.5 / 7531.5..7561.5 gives 1.03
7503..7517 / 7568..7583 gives 1.03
